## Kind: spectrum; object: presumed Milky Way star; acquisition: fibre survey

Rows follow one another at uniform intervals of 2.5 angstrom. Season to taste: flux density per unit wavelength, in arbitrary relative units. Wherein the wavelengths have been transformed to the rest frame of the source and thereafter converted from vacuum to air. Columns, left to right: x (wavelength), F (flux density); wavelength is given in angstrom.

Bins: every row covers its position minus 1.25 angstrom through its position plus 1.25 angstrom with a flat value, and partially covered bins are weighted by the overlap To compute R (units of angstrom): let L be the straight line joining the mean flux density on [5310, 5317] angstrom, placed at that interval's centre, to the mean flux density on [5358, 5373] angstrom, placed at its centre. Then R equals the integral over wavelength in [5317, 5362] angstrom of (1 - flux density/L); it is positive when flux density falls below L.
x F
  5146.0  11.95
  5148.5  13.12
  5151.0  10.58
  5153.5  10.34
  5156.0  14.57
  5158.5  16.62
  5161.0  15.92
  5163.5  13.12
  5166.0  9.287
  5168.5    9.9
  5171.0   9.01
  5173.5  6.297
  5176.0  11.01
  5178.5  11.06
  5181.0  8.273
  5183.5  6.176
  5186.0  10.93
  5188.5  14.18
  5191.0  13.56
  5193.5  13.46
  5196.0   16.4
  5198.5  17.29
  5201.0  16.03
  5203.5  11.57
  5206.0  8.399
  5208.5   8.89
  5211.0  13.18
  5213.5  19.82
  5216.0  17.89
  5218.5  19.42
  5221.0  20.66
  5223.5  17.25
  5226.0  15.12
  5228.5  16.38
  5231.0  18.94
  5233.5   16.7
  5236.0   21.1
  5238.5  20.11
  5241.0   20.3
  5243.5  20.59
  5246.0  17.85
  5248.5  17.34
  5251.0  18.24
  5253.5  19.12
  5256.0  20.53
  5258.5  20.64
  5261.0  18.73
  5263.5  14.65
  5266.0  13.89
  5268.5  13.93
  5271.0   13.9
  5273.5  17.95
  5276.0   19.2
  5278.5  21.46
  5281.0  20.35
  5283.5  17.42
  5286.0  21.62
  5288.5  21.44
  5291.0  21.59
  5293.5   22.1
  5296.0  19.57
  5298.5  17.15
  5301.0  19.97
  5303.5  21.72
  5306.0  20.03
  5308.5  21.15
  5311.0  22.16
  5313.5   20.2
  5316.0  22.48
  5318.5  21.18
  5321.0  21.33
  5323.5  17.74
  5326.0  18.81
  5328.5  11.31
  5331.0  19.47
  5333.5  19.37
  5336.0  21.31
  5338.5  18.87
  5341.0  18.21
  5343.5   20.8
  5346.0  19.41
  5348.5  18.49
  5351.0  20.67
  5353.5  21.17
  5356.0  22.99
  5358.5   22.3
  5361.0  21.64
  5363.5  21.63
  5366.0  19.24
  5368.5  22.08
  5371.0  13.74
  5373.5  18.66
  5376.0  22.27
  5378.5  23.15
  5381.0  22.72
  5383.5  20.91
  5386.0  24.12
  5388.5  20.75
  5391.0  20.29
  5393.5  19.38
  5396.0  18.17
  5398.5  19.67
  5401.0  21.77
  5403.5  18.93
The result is 2.14 angstrom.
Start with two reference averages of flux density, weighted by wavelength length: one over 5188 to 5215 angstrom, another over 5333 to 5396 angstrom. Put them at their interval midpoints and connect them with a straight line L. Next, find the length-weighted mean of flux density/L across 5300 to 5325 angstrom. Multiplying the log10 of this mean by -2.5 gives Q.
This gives -0.13 mag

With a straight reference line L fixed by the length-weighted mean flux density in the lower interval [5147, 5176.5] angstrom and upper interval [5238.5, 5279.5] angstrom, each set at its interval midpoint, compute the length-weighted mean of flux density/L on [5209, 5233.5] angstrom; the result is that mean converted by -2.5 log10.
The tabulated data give -0.11 mag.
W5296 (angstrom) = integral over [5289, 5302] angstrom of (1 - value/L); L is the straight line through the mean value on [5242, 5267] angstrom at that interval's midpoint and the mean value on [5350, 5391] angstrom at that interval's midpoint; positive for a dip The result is -0.6 angstrom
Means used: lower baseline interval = 18.2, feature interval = 20.2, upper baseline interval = 21.1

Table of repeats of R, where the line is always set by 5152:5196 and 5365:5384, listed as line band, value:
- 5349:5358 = -0.92 angstrom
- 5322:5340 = 0.26 angstrom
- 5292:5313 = -4.04 angstrom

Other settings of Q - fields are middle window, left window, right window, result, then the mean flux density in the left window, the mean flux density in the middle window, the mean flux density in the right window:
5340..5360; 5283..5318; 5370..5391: 0.01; 20.7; 20.5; 20.8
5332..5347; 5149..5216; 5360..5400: -0.05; 12.3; 19.7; 20.5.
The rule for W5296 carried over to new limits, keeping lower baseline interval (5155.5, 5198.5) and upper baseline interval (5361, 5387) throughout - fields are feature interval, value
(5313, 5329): -0.8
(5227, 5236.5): -2.4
